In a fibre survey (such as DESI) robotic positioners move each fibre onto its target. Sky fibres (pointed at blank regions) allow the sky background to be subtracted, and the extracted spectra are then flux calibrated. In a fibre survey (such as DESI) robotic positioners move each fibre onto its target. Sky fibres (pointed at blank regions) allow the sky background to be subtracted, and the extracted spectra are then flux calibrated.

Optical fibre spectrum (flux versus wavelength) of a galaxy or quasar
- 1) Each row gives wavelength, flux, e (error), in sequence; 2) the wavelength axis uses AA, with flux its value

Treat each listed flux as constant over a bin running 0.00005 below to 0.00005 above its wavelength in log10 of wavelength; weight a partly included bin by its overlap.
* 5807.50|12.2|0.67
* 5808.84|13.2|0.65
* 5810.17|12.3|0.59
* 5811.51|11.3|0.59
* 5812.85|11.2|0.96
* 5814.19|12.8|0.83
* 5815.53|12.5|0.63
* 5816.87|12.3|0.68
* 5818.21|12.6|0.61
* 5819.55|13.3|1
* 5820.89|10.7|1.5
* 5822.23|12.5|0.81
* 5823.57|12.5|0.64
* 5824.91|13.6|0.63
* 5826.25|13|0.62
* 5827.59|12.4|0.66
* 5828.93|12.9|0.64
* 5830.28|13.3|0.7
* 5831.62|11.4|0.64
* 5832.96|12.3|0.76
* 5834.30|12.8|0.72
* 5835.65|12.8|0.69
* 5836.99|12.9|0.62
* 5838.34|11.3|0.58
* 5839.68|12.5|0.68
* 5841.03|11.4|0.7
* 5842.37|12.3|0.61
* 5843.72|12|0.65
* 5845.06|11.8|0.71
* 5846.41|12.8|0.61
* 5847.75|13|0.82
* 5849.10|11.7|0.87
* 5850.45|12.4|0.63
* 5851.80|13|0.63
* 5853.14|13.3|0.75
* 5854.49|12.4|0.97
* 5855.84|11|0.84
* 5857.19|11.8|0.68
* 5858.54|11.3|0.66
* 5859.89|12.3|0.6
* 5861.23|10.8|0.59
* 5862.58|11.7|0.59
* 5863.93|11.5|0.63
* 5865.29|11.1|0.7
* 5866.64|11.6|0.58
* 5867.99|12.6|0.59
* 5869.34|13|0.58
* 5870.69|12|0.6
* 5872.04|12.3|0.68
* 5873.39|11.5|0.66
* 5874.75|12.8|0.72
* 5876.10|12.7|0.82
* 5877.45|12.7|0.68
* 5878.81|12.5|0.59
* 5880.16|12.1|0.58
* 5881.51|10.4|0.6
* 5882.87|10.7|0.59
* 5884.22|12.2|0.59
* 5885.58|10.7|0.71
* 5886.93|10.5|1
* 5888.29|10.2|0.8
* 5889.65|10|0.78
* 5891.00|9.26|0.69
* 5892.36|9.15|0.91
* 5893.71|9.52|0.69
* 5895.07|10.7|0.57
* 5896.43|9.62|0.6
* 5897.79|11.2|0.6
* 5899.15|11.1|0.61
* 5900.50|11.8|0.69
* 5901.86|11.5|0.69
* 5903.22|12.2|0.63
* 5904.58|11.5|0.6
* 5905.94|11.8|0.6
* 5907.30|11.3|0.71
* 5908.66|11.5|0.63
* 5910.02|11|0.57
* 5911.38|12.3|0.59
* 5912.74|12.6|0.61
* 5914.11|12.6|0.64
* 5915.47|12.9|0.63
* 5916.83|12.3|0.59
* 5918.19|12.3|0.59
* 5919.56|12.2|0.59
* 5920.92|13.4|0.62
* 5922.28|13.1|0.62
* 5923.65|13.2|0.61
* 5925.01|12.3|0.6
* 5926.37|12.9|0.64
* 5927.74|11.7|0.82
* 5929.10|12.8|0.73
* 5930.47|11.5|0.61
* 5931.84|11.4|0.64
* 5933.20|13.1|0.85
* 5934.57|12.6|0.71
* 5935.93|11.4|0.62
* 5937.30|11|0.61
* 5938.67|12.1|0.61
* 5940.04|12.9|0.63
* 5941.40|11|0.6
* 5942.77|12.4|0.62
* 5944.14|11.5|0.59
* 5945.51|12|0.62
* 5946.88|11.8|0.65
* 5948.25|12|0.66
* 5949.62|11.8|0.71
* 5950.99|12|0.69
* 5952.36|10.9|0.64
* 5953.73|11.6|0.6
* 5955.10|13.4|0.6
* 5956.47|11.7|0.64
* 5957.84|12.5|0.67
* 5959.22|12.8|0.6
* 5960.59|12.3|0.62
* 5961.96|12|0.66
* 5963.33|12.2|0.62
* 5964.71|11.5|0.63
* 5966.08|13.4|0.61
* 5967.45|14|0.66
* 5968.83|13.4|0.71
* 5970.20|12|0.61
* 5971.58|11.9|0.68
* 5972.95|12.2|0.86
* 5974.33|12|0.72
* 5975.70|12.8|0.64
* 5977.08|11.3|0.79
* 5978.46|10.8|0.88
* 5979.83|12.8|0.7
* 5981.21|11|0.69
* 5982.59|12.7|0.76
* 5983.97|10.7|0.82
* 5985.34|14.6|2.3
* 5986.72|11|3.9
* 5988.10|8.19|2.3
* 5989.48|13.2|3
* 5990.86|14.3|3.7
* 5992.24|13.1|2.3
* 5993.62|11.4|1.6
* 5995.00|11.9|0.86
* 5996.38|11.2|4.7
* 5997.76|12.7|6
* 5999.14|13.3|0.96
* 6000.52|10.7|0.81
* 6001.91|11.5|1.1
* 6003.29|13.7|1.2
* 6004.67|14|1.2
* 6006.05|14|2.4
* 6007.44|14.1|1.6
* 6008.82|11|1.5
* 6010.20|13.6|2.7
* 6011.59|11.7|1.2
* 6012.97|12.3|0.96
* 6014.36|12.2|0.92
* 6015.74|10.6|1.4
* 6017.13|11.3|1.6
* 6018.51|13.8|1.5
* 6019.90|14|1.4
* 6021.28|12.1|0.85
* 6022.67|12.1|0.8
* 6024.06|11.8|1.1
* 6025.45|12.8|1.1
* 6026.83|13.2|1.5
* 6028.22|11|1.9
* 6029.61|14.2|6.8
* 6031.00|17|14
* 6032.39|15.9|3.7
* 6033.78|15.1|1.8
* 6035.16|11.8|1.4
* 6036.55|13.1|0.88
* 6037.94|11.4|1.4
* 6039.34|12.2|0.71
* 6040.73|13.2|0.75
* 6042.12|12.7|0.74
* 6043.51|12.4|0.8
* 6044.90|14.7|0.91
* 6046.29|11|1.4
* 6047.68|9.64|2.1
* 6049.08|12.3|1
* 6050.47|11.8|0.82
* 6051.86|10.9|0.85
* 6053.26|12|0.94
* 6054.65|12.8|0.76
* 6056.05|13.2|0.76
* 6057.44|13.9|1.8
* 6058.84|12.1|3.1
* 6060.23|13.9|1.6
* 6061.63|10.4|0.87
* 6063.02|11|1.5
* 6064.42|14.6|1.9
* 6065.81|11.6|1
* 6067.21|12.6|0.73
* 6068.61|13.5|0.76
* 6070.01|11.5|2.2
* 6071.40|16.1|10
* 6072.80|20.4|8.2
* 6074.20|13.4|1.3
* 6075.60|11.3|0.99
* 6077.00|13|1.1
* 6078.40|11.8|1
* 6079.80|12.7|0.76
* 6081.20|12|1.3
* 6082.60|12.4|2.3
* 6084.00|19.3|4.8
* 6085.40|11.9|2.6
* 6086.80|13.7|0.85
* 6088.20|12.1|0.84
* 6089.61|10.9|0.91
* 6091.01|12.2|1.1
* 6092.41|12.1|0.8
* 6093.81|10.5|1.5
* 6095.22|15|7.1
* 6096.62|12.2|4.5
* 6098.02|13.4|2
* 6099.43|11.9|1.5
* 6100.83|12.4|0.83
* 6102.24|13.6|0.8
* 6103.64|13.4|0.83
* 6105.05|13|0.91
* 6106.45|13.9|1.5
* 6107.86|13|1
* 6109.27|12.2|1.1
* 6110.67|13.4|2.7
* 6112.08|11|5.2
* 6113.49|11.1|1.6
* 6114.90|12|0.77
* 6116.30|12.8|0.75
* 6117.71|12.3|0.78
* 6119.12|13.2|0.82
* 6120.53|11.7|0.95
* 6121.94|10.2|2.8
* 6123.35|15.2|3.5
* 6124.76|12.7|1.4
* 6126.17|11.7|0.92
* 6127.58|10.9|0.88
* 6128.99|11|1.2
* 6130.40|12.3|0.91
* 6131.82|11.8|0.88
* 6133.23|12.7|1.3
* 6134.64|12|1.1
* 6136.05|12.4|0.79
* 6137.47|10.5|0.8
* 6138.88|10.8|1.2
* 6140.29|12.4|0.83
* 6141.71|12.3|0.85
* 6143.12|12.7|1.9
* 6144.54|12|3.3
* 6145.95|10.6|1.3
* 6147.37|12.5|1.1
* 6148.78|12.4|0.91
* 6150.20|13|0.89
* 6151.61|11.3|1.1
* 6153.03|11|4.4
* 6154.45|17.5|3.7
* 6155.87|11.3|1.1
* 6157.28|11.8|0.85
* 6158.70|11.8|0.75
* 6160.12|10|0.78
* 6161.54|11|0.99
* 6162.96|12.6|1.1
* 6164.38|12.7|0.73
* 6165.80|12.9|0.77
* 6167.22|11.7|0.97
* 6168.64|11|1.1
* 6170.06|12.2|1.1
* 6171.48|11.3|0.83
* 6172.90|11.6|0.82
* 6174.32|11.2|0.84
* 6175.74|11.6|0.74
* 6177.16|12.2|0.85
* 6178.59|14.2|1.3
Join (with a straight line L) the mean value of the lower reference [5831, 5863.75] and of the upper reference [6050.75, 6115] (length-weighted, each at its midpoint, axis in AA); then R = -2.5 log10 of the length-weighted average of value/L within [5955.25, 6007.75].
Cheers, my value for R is 0.018 mag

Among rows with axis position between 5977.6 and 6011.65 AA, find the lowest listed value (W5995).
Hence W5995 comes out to 8.19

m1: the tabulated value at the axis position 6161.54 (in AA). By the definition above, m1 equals 11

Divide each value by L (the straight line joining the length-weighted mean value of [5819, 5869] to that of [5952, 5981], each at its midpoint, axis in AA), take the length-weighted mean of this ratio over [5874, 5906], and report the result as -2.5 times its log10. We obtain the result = 0.11 mag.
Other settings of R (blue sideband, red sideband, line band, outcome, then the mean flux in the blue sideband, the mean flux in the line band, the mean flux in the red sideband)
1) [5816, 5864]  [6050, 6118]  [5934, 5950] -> 0.06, 12.3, 11.9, 12.8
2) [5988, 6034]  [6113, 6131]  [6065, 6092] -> -0.08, 12.8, 13.3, 12.1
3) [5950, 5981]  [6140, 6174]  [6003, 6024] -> -0.04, 12.2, 12.7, 12.1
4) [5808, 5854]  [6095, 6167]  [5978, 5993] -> 0.03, 12.4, 12.1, 12.3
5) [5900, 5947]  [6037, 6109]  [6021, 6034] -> -0.08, 12.1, 13.5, 12.8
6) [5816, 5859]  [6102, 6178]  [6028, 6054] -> -0.05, 12.4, 12.8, 12.1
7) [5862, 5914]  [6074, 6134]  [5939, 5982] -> -0.03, 11.4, 12.1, 12.5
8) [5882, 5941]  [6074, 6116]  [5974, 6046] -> -0.03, 11.6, 12.6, 12.7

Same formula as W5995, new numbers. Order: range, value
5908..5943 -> 11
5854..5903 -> 9.15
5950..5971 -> 10.9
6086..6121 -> 10.5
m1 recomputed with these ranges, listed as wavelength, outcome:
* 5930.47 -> 11.5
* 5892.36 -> 9.15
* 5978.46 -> 10.8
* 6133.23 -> 12.7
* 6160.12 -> 10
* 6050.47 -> 11.8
